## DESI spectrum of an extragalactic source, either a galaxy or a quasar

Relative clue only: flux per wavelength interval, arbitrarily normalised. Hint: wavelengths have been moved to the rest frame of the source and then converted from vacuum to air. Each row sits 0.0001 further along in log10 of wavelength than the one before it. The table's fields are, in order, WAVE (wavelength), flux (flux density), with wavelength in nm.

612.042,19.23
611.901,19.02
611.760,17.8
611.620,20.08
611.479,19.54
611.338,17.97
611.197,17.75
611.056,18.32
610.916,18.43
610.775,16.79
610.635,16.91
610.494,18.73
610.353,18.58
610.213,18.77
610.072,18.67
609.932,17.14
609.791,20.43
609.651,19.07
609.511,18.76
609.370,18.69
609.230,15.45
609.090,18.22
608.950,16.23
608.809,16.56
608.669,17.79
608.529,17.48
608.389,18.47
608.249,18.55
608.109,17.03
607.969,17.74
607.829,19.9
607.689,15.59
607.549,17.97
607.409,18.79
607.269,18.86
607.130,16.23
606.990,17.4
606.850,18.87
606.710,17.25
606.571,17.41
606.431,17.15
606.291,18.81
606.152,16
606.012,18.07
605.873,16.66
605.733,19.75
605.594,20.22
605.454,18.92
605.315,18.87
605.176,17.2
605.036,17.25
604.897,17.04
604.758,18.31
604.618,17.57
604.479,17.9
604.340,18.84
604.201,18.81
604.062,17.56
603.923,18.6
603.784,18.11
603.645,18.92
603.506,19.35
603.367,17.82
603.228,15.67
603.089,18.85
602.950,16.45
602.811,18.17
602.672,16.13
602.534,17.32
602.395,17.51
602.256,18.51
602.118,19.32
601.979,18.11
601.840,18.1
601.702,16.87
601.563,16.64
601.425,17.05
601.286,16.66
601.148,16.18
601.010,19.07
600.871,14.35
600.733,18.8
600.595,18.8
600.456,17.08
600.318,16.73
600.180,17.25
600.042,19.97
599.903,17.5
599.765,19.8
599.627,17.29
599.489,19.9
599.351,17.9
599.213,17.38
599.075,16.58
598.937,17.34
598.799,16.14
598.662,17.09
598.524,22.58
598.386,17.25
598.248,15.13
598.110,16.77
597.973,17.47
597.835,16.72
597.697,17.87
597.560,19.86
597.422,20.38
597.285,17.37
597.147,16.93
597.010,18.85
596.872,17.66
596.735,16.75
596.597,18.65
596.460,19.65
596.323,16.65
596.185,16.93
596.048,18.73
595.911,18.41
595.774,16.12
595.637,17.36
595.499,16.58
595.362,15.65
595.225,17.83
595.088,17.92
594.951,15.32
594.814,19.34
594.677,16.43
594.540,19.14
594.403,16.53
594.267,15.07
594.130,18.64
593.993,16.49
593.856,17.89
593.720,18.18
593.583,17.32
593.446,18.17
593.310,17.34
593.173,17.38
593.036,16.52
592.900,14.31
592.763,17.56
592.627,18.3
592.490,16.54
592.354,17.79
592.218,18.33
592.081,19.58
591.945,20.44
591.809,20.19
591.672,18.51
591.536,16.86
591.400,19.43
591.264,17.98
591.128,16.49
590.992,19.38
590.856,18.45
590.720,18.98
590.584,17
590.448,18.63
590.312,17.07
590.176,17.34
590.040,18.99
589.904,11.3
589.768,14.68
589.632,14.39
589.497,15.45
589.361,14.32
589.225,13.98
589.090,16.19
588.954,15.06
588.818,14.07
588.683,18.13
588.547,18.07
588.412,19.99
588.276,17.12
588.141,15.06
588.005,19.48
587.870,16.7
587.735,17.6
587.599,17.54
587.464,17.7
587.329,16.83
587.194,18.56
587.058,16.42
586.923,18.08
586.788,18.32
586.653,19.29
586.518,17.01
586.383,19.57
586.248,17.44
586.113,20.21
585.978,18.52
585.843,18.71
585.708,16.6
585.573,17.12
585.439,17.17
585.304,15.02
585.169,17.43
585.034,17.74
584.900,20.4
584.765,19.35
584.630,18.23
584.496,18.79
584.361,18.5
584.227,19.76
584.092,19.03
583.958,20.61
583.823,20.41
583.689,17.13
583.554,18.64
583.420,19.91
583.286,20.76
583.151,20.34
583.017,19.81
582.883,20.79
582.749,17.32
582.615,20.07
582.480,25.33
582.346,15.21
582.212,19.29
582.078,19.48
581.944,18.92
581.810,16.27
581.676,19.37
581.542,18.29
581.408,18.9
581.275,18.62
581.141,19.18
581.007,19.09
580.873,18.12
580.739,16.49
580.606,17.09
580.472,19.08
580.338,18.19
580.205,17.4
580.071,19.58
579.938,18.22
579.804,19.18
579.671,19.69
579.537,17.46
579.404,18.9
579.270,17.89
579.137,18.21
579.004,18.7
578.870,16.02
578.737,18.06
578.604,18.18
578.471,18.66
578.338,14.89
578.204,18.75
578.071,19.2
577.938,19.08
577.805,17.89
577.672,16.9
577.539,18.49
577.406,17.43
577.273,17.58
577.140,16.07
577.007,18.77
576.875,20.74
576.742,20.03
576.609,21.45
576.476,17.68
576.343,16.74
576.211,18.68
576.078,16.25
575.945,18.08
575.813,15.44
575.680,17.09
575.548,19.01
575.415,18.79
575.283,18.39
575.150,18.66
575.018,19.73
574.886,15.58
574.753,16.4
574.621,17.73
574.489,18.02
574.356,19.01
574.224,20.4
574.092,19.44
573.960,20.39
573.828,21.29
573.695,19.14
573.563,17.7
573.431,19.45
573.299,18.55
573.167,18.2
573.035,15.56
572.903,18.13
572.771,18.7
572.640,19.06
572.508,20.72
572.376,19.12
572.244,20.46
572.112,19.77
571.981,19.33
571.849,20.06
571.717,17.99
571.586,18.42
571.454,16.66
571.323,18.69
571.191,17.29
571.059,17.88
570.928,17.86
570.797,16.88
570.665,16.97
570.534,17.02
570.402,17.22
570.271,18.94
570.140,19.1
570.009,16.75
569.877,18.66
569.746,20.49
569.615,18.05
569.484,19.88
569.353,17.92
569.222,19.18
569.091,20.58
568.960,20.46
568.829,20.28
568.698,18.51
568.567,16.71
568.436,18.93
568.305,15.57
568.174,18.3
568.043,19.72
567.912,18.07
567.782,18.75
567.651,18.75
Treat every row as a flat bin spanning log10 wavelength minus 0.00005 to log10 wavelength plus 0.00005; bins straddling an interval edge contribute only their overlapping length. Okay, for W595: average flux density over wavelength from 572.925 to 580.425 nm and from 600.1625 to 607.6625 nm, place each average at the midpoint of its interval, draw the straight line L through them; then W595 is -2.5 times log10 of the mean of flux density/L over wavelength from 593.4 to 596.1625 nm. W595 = 0.04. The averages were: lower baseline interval 18.3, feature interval 17.3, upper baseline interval 17.8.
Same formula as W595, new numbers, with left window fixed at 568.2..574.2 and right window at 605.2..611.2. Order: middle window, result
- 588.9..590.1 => 0.224 mag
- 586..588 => 0.020 mag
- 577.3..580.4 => 0.022 mag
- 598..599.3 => 0.047 mag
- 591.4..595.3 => 0.035 mag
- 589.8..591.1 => 0.058 mag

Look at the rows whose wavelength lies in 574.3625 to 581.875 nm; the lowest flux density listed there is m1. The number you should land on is 14.89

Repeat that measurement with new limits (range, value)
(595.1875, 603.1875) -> 14.35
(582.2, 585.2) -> 15.21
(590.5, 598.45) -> 14.31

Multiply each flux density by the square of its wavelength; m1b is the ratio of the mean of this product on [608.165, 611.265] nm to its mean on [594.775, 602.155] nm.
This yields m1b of 1.06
